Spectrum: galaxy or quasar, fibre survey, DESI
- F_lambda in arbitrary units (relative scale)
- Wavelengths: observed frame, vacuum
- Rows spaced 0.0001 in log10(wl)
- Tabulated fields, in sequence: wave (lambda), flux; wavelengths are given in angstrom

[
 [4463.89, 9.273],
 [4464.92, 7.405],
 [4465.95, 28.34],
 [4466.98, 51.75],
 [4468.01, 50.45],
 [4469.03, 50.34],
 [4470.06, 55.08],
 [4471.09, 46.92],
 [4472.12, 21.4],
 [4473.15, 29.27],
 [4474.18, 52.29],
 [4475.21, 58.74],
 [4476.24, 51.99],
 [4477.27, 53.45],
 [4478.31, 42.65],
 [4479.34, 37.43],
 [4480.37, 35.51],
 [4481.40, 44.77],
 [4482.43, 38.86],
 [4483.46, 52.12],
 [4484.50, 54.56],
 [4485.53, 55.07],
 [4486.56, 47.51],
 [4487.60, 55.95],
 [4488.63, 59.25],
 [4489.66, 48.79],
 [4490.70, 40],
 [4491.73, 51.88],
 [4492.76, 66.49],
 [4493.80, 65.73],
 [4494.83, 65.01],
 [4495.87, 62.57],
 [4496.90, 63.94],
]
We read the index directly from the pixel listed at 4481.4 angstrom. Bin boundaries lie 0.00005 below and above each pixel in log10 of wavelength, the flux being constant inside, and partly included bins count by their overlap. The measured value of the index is 44.77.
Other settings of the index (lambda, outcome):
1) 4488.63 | 59.25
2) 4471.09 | 46.92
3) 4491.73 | 51.88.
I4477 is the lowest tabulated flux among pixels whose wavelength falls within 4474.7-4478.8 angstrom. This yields 42.65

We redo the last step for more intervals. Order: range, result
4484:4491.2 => 40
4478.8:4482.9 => 35.51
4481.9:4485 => 38.86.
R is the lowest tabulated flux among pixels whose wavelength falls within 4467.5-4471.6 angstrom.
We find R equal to 46.92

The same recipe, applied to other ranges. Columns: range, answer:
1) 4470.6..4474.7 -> 21.4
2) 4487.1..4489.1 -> 55.95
